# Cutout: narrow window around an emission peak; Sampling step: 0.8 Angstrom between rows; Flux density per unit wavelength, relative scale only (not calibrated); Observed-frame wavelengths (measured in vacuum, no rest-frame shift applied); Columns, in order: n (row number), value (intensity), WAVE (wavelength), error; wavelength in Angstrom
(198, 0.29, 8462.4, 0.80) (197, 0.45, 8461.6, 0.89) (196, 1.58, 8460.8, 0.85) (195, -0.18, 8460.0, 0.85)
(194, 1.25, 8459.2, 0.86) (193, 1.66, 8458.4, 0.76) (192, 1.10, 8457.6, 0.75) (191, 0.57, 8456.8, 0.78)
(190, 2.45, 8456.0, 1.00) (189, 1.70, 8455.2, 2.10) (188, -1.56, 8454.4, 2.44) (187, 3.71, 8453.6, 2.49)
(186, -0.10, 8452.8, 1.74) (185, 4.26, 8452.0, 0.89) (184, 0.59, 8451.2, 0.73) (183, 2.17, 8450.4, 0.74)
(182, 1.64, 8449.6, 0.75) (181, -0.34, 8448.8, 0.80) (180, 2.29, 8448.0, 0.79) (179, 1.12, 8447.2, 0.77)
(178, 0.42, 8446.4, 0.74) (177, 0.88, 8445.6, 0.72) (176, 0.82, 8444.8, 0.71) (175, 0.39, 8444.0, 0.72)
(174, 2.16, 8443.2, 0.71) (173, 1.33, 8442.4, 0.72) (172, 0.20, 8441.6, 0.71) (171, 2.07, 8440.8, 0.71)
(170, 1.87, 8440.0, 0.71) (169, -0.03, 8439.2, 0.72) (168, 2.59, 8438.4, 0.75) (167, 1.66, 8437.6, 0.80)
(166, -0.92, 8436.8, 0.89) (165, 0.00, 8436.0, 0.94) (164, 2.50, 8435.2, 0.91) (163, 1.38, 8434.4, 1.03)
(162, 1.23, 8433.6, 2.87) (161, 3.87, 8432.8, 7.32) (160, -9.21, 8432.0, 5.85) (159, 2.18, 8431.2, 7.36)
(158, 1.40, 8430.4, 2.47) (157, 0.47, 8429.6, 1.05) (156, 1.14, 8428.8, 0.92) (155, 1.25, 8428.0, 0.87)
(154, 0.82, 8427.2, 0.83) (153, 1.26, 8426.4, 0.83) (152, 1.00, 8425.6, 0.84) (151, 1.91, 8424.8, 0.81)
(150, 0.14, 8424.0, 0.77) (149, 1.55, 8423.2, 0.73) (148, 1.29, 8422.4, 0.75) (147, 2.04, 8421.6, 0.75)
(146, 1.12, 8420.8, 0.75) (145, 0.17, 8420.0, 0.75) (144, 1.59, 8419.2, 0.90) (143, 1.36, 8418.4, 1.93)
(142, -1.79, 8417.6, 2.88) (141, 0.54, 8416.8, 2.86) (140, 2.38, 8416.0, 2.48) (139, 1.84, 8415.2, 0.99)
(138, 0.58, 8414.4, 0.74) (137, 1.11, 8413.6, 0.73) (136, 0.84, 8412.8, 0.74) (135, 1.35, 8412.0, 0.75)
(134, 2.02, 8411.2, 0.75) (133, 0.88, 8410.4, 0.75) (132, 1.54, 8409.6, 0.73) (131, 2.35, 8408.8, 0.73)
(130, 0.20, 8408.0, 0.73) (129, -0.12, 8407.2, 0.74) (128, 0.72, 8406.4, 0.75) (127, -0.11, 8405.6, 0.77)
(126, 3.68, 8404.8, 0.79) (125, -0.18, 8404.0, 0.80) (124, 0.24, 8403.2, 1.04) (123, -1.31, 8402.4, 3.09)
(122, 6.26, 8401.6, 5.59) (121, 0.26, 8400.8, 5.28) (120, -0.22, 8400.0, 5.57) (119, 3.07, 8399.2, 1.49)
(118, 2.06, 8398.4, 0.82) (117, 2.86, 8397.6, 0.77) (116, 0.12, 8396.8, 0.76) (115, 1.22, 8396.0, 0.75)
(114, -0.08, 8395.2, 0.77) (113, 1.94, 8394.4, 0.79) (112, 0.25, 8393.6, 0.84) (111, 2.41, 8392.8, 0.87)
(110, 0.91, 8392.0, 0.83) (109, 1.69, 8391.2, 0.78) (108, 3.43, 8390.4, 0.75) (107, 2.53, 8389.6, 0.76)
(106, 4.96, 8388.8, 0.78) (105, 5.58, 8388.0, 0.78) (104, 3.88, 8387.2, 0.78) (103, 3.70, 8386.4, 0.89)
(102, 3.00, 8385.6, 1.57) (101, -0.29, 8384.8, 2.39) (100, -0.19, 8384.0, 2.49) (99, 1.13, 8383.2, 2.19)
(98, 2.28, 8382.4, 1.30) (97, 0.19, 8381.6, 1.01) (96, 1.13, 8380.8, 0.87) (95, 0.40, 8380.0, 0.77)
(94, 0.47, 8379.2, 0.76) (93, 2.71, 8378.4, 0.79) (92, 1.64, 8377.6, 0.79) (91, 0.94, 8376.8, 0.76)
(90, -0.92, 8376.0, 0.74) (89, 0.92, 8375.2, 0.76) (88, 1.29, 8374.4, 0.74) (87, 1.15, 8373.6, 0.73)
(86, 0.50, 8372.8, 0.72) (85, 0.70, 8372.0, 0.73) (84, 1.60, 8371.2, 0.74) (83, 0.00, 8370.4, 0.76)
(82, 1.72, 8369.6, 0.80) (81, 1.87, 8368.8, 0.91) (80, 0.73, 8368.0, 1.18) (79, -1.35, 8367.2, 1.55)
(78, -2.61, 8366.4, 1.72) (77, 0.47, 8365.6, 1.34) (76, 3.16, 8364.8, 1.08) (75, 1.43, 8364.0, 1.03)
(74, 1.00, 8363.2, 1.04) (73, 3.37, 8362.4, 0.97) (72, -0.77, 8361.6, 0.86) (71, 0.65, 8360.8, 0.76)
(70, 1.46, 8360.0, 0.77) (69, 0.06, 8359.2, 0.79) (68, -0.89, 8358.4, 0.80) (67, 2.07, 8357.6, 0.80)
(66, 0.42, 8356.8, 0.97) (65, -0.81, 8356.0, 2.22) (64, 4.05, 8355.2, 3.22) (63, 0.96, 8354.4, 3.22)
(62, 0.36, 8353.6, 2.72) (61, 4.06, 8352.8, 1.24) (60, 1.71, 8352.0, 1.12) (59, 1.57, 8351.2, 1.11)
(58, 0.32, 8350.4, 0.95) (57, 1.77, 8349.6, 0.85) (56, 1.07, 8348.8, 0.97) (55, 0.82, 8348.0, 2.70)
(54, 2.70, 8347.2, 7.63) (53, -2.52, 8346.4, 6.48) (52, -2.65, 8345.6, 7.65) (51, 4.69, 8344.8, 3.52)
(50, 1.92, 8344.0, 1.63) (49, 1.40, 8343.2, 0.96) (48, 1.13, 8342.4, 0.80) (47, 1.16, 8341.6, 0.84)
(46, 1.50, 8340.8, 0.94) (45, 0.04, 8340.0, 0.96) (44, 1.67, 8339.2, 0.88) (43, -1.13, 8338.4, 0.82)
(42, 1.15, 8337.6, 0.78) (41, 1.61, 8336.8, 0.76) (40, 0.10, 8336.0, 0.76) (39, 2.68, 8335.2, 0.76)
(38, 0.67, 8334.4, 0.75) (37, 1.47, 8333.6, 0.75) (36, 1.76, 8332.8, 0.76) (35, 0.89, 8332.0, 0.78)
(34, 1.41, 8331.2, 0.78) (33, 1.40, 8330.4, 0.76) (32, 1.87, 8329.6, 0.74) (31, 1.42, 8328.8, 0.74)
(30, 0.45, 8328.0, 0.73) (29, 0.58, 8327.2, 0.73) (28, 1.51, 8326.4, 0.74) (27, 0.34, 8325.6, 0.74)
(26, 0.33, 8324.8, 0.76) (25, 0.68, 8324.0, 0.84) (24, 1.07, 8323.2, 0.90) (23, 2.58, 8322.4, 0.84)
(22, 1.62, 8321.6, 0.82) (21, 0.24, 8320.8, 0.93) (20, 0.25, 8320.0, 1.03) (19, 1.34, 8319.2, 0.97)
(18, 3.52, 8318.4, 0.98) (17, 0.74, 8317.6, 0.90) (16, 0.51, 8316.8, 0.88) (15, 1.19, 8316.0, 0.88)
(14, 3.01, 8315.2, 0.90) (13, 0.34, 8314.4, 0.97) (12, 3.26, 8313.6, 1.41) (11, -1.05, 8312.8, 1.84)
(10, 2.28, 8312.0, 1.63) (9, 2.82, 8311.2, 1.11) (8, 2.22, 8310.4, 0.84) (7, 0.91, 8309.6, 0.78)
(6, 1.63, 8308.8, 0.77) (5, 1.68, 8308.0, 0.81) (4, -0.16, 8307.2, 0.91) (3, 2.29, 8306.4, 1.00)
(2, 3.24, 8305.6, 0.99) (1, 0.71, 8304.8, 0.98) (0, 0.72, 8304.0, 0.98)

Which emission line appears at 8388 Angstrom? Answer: H-gamma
